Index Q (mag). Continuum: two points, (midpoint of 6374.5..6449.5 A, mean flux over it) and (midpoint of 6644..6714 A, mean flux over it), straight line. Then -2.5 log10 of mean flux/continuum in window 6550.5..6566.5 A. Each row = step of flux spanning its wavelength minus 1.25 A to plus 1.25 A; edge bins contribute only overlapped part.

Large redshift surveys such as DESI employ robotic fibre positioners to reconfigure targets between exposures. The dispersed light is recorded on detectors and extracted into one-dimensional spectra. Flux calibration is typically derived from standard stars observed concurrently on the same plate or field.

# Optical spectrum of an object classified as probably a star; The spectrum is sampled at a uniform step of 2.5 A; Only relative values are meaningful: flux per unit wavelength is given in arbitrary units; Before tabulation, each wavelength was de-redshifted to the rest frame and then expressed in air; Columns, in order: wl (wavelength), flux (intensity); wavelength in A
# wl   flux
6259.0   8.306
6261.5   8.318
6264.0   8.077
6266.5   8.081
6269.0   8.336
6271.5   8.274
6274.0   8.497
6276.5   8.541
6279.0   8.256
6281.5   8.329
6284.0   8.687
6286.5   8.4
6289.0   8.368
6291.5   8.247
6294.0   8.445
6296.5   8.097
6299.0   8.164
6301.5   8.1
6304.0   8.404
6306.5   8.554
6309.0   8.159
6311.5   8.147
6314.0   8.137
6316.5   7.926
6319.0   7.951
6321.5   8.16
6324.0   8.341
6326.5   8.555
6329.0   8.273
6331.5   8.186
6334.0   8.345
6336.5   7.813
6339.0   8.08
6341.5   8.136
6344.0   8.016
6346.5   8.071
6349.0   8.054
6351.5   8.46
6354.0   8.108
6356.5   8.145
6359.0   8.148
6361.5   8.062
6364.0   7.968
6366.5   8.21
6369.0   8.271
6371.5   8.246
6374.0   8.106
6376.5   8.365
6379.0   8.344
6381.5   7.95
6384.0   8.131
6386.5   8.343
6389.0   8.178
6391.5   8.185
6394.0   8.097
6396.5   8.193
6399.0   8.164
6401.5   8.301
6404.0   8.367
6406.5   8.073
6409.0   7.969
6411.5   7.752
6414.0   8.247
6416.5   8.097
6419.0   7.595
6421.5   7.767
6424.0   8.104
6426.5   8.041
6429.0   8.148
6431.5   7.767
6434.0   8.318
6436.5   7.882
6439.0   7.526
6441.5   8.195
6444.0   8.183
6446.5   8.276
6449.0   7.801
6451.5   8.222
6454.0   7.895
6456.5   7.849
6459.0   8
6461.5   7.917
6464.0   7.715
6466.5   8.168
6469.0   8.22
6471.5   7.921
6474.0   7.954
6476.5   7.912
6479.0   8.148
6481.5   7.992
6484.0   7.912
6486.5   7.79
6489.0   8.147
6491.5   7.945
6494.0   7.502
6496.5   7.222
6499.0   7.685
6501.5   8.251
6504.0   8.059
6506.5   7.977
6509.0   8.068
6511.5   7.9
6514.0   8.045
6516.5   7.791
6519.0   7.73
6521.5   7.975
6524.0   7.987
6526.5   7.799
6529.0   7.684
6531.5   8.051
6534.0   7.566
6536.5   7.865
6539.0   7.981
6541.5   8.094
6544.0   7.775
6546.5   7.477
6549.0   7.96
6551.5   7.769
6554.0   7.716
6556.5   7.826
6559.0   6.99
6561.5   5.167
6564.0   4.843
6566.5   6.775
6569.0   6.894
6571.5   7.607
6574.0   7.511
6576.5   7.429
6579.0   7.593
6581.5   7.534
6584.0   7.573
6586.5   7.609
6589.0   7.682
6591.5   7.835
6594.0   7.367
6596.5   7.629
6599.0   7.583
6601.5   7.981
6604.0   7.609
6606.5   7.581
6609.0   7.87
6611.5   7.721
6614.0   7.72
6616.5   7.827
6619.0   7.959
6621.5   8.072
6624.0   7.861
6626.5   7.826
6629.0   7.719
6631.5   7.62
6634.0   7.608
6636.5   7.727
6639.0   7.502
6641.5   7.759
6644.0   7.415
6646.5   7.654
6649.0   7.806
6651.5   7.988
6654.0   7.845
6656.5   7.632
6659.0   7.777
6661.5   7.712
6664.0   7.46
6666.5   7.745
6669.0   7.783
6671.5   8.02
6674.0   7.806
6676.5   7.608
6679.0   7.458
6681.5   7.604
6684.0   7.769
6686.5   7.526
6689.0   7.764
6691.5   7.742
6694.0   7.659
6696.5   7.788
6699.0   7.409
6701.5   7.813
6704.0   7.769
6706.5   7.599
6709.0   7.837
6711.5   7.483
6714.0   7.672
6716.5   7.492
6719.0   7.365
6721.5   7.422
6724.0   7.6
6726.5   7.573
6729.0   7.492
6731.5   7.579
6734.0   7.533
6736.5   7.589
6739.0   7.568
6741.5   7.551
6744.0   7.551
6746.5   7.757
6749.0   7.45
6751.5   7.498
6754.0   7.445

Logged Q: 0.17 mag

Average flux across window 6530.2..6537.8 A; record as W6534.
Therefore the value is 7.83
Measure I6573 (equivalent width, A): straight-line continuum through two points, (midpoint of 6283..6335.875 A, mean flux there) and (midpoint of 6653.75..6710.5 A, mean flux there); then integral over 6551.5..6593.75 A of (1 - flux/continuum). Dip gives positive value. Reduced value 3.6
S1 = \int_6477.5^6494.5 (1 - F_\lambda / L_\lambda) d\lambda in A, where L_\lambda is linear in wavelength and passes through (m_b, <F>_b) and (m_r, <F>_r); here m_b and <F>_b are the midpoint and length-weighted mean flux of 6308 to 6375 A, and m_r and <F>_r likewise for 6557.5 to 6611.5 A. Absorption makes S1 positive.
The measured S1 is -0.7 A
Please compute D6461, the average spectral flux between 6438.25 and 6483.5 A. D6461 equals 8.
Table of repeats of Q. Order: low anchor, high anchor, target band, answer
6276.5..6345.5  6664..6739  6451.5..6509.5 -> 0.01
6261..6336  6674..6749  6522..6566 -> 0.06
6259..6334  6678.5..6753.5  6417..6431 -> 0.02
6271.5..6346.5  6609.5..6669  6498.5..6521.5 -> 0.00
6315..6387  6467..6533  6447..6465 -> 0.01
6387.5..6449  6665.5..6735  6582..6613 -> 0.02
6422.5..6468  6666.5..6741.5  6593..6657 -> 0.00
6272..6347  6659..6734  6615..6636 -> -0.01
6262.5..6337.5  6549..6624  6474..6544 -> -0.03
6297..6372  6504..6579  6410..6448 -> -0.02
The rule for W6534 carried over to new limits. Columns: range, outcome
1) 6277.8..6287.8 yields 8.42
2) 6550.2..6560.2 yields 7.58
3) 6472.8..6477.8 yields 7.93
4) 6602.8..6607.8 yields 7.6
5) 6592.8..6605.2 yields 7.63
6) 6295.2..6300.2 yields 8.13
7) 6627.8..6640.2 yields 7.64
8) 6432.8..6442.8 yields 7.98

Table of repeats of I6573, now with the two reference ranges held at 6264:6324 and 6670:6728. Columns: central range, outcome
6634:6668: 0.1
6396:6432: 0.2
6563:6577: 1.8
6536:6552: 0.1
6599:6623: -0.1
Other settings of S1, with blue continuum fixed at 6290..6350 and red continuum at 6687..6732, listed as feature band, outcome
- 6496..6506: 0.1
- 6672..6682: 0.0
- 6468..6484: -0.1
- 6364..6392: -0.4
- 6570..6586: 0.6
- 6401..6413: 0.0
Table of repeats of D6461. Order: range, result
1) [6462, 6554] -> 7.89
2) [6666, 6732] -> 7.64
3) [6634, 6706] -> 7.7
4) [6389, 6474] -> 8.03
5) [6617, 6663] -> 7.75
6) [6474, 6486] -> 7.97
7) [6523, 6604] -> 7.47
